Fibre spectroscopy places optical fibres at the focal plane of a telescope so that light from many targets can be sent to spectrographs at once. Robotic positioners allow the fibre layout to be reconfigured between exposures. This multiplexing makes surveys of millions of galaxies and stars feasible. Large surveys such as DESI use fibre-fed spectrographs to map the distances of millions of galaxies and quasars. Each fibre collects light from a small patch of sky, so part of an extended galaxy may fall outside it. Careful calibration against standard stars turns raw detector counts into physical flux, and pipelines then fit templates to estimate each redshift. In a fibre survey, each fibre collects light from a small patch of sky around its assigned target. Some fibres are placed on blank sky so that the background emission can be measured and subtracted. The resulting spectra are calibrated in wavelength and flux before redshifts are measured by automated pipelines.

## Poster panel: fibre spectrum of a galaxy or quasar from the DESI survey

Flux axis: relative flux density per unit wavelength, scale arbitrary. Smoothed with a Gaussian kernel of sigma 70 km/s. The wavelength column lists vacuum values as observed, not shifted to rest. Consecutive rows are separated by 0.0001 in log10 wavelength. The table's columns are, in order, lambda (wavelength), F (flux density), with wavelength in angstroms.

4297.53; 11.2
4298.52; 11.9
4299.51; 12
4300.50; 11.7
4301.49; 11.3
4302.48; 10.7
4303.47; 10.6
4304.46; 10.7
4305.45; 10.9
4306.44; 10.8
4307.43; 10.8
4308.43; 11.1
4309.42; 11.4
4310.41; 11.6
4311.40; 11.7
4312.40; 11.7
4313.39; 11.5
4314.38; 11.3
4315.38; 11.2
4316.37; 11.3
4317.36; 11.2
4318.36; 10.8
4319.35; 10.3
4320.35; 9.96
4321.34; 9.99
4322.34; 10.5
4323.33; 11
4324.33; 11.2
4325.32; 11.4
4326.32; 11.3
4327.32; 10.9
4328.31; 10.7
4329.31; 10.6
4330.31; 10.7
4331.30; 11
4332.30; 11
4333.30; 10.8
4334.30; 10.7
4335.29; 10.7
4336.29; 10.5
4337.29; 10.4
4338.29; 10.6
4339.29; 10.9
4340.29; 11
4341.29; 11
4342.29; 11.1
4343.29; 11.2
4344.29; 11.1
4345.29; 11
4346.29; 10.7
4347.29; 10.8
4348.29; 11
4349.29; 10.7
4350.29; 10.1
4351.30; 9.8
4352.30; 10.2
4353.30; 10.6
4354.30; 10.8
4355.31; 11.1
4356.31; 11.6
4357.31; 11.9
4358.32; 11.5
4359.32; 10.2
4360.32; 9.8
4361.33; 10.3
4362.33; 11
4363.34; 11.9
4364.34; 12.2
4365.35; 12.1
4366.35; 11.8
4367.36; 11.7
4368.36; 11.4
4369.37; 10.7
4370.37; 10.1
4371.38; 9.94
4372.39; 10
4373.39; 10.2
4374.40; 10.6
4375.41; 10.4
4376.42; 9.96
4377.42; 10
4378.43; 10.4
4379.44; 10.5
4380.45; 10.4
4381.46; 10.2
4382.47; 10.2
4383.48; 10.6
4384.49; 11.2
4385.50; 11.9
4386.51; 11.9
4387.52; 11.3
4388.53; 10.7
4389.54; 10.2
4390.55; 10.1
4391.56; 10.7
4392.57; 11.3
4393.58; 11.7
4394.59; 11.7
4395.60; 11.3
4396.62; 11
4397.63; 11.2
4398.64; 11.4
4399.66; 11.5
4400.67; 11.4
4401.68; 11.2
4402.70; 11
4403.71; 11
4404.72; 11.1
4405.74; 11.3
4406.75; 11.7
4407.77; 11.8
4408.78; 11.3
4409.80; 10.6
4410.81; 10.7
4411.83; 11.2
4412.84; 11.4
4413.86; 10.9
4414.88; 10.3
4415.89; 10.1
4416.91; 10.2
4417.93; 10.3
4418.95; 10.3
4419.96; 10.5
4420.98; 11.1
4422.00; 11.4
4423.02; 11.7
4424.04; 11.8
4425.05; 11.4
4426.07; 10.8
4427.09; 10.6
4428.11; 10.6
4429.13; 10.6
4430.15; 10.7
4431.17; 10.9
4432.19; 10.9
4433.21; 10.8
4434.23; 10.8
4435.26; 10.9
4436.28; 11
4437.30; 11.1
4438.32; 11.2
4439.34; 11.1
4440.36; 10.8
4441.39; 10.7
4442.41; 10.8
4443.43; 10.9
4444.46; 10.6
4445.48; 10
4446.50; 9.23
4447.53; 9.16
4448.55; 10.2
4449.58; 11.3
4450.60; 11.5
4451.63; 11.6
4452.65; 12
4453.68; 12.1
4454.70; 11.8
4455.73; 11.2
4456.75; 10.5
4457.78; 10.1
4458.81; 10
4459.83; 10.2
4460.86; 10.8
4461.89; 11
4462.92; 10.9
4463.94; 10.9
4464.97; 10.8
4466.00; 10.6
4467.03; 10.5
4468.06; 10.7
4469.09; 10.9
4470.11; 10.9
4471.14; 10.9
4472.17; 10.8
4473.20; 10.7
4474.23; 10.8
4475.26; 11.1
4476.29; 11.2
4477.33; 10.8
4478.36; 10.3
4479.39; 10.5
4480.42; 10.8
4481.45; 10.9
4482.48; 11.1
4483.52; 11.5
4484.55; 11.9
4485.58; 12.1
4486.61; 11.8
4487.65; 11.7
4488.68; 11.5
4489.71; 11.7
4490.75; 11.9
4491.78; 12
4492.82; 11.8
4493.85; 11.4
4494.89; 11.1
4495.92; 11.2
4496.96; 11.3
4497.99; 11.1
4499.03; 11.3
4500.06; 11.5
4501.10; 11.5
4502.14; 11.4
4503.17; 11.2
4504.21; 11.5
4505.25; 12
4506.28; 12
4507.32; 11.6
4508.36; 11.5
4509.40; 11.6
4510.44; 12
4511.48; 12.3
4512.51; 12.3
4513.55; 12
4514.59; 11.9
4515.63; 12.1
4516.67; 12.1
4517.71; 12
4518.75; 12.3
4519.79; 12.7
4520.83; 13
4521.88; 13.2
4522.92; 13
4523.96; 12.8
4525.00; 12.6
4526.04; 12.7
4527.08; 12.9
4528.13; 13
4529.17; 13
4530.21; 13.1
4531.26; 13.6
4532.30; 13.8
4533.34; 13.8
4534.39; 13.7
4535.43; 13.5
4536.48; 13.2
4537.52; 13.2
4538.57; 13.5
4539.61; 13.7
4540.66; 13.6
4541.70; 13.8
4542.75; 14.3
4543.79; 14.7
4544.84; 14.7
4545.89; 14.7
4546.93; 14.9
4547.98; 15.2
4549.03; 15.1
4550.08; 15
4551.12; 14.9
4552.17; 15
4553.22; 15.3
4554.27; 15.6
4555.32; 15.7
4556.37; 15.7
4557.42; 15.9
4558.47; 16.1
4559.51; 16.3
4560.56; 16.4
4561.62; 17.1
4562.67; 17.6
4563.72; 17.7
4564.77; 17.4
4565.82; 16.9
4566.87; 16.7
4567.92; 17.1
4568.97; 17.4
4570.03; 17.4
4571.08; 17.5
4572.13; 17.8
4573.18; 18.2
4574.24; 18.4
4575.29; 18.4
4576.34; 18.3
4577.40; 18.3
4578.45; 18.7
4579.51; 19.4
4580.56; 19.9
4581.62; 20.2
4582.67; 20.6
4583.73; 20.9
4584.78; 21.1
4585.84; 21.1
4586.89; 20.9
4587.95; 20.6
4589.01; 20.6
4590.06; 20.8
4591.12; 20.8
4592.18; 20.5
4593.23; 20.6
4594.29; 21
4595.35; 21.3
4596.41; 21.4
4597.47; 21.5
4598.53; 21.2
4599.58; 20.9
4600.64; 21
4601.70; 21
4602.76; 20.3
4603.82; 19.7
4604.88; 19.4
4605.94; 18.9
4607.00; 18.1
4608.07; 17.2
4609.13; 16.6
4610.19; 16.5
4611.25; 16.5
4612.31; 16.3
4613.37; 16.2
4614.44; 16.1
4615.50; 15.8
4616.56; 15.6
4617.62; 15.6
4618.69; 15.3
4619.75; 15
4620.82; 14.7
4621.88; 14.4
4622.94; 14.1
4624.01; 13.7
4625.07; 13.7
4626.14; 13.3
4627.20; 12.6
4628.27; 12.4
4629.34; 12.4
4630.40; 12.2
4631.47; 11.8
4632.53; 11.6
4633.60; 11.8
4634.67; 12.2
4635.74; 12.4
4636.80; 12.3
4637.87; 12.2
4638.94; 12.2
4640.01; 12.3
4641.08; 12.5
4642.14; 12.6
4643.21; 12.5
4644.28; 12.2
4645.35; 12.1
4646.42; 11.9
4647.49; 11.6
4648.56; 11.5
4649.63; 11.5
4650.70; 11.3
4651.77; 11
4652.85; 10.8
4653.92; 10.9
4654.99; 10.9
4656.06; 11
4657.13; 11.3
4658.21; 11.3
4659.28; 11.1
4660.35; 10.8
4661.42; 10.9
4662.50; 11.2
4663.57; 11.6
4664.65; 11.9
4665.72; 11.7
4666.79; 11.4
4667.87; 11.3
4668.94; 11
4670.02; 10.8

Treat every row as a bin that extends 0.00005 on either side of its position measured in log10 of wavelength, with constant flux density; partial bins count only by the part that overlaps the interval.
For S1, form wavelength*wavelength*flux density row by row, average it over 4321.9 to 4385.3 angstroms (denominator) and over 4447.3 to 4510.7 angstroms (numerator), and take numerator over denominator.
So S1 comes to 1.1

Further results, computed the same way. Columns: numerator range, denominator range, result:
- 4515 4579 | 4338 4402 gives 1.49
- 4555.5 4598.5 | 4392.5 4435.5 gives 1.84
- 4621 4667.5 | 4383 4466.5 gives 1.21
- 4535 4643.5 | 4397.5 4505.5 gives 1.59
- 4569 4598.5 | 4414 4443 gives 1.96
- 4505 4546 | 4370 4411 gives 1.26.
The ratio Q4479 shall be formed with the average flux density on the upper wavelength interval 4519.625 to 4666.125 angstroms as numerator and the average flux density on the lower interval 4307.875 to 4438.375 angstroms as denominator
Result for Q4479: 1.41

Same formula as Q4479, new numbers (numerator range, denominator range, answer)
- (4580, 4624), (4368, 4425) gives 1.72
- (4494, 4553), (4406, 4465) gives 1.19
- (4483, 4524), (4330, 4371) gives 1.09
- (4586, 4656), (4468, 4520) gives 1.35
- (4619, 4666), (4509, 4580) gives 0.82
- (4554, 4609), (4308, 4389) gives 1.74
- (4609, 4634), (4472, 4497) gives 1.27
